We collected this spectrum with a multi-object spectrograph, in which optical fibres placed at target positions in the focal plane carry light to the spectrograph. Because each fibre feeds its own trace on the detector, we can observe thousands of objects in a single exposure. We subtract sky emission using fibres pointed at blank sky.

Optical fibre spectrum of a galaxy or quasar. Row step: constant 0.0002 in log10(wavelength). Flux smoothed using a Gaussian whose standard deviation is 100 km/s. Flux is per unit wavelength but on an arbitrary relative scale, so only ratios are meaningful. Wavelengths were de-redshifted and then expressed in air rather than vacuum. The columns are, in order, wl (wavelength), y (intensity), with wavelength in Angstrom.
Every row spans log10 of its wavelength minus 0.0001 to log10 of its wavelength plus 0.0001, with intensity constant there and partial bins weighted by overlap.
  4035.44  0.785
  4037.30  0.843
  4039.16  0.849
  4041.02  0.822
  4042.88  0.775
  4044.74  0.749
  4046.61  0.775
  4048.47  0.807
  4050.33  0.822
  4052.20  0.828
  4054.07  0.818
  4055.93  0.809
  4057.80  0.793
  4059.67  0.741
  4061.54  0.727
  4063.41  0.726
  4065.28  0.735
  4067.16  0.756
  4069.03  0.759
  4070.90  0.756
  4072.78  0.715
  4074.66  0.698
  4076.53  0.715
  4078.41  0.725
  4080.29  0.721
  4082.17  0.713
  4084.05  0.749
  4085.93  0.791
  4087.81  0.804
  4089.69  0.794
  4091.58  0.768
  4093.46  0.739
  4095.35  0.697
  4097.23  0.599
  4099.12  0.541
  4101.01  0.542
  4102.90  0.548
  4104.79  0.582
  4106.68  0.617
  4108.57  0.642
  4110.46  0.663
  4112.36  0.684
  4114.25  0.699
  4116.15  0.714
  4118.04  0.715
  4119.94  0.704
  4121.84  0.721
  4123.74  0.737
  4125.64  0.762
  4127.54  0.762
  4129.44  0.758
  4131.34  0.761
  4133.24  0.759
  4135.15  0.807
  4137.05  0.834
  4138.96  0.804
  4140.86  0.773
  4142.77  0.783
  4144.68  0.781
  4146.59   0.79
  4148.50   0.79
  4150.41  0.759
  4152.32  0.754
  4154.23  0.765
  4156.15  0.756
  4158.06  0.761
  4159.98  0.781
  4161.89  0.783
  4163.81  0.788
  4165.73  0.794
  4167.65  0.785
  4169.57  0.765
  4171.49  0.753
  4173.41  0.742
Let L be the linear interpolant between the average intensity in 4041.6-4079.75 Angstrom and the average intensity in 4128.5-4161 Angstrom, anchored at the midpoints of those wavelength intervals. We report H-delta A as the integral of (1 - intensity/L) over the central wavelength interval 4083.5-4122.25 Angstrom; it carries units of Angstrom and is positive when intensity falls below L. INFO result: 4.5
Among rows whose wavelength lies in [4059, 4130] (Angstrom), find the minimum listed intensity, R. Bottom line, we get 0.541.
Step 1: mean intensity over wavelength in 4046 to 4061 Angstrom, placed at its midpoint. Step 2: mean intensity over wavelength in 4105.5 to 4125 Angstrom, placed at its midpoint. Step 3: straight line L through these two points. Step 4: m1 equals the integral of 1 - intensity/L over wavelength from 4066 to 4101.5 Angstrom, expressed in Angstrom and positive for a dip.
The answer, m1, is 1.34 Angstrom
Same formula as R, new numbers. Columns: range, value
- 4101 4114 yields 0.542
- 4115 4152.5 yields 0.704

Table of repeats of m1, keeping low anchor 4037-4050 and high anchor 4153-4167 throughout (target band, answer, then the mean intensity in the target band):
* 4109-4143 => 1.7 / 0.744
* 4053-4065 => 0.5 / 0.768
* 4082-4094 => 0.3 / 0.77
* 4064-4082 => 1.5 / 0.73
